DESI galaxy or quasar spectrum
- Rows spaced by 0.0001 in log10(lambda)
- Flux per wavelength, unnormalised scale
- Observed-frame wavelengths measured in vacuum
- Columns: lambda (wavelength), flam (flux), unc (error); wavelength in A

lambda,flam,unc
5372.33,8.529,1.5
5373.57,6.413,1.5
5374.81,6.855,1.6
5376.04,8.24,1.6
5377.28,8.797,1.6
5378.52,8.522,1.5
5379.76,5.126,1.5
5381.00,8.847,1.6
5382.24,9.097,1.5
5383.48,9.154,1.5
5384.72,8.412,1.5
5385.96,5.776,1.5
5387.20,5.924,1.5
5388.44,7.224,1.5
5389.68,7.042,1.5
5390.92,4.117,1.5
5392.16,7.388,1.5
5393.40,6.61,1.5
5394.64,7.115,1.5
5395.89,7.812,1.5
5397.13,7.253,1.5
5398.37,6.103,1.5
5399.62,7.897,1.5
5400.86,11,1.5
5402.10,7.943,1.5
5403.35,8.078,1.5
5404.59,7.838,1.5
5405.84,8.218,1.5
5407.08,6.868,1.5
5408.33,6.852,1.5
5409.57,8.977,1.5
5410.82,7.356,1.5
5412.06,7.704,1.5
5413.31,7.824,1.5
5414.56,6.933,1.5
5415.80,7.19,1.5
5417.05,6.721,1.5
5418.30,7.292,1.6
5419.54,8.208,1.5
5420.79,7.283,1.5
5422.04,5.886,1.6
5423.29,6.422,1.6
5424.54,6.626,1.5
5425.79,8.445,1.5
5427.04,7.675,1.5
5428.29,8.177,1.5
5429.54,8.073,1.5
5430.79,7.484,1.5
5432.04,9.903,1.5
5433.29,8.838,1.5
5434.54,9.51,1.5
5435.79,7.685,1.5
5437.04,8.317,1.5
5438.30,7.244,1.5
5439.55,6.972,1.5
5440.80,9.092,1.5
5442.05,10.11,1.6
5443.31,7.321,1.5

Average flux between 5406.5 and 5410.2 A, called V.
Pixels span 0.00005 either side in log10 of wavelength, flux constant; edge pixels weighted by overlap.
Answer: 7.57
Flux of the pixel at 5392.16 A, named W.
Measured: 7.388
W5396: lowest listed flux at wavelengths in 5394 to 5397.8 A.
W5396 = 7.115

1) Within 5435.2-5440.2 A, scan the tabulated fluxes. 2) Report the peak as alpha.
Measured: 8.317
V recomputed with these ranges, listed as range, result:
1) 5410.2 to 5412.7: 7.54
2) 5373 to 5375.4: 6.63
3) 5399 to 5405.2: 8.56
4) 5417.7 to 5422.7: 7.17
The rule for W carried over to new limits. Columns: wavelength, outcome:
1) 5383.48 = 9.154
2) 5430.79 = 7.484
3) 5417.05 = 6.721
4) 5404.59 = 7.838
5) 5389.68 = 7.042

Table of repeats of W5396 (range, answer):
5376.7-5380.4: 5.126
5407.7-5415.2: 6.852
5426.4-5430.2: 7.675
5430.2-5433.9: 7.484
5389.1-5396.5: 4.117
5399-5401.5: 7.897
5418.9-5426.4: 5.886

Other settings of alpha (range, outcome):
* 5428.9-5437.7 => 9.903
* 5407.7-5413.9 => 8.977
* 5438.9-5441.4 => 9.092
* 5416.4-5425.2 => 8.208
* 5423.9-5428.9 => 8.445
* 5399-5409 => 11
